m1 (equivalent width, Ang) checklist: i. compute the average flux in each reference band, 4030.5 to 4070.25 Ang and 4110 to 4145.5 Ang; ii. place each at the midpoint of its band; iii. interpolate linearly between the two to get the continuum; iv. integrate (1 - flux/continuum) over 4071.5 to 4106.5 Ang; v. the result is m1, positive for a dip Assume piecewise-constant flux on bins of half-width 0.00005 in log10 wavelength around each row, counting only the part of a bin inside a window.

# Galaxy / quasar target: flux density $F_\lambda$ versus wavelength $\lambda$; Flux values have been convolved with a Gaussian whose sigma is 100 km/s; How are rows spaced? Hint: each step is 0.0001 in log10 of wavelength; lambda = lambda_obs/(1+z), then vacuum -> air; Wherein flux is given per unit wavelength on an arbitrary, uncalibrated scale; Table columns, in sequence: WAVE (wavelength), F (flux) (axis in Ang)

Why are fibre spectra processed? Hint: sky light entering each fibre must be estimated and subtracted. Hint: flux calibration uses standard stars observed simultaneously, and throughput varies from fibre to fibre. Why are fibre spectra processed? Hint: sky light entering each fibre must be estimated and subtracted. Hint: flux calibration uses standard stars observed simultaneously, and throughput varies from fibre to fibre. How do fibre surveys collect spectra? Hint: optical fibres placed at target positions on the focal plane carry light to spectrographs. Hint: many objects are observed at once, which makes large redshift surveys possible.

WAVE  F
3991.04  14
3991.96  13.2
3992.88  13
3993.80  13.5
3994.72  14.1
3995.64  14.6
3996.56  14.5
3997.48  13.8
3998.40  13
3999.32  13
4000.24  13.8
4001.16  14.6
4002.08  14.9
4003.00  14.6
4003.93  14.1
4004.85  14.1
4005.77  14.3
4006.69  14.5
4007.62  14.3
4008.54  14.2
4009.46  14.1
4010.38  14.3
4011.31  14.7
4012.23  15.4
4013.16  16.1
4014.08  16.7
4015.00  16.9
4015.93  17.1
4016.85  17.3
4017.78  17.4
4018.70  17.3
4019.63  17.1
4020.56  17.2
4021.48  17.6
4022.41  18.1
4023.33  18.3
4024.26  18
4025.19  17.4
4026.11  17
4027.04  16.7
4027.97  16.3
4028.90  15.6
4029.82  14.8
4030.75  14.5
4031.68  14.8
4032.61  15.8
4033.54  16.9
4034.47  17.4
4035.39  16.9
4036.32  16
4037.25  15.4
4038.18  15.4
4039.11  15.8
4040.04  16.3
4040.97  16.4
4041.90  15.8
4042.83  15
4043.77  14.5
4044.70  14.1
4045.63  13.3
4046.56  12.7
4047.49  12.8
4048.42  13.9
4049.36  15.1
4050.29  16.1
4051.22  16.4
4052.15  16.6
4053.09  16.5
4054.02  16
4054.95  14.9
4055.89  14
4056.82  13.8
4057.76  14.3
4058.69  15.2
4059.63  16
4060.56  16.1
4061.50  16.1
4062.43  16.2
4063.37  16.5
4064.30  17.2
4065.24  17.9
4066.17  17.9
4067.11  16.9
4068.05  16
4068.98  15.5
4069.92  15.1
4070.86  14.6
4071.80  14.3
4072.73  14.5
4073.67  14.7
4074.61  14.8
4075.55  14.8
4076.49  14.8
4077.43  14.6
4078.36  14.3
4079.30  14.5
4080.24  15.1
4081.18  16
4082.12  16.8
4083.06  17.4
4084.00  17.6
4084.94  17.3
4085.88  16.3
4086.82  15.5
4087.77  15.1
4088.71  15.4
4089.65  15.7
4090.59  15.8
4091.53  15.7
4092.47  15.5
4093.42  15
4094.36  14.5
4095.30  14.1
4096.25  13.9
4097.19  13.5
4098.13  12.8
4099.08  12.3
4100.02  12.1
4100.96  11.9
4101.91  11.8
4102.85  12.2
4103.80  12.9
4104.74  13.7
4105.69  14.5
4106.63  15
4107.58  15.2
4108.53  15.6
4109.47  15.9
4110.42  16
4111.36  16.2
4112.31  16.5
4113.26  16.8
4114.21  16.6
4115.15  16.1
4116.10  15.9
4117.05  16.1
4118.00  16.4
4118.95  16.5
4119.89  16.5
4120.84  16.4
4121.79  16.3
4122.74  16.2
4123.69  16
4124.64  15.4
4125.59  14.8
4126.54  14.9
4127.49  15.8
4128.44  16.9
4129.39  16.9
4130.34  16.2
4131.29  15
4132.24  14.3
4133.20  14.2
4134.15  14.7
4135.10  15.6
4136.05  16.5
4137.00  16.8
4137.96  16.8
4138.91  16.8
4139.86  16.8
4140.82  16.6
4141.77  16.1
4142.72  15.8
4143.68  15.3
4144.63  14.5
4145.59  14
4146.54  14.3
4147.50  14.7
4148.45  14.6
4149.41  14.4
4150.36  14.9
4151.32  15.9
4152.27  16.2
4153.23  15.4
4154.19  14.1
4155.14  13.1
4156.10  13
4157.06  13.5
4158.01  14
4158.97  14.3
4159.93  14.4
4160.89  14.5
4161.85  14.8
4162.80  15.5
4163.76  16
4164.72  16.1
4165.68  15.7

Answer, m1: 2.5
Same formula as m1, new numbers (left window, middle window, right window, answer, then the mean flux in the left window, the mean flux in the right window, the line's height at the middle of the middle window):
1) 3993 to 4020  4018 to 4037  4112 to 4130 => -1.9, 14.9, 16.2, 15.2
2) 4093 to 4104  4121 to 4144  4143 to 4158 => -3.0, 13.1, 14.5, 14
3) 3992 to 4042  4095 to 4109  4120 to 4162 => 1.8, 15.6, 15.3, 15.4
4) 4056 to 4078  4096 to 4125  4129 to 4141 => 1.5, 15.5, 15.9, 15.8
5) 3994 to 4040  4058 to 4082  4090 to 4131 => -0.4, 15.6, 15.1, 15.3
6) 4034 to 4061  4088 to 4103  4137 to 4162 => 1.2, 15.3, 15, 15.1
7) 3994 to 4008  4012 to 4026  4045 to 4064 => -2.7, 14.1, 15.1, 14.5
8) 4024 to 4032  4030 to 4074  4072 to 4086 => 0.9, 16.1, 15.5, 15.8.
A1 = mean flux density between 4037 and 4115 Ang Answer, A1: 15.2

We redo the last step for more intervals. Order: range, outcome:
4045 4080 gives 15.3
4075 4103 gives 14.8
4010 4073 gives 15.9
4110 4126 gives 16.2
